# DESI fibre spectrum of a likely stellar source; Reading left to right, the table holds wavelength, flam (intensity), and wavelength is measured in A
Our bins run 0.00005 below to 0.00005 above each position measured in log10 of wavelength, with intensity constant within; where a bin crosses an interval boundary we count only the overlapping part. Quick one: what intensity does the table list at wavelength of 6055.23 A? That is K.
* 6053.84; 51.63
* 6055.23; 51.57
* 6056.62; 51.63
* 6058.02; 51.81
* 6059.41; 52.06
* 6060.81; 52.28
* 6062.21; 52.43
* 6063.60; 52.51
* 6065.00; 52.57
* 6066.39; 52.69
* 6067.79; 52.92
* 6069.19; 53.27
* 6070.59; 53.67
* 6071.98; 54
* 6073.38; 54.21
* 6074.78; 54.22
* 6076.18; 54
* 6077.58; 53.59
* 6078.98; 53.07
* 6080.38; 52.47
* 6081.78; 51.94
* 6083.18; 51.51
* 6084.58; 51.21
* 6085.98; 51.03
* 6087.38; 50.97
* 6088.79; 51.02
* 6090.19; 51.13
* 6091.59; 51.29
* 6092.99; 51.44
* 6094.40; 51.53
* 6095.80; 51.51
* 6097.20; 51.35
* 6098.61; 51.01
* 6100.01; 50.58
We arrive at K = 51.57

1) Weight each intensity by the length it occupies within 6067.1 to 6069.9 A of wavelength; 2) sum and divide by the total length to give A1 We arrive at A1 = 53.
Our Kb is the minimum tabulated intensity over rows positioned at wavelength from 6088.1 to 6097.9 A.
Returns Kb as 51.02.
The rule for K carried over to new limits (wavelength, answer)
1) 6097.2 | 51.35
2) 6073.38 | 54.21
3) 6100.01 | 50.58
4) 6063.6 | 52.51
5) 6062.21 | 52.43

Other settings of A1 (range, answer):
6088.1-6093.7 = 51.2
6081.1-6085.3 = 51.6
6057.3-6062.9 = 52.1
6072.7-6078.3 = 54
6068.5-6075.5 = 53.9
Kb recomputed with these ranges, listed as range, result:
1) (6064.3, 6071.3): 52.57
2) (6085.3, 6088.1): 50.97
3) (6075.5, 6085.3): 51.21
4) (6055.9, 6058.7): 51.63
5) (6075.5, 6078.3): 53.59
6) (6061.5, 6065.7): 52.43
